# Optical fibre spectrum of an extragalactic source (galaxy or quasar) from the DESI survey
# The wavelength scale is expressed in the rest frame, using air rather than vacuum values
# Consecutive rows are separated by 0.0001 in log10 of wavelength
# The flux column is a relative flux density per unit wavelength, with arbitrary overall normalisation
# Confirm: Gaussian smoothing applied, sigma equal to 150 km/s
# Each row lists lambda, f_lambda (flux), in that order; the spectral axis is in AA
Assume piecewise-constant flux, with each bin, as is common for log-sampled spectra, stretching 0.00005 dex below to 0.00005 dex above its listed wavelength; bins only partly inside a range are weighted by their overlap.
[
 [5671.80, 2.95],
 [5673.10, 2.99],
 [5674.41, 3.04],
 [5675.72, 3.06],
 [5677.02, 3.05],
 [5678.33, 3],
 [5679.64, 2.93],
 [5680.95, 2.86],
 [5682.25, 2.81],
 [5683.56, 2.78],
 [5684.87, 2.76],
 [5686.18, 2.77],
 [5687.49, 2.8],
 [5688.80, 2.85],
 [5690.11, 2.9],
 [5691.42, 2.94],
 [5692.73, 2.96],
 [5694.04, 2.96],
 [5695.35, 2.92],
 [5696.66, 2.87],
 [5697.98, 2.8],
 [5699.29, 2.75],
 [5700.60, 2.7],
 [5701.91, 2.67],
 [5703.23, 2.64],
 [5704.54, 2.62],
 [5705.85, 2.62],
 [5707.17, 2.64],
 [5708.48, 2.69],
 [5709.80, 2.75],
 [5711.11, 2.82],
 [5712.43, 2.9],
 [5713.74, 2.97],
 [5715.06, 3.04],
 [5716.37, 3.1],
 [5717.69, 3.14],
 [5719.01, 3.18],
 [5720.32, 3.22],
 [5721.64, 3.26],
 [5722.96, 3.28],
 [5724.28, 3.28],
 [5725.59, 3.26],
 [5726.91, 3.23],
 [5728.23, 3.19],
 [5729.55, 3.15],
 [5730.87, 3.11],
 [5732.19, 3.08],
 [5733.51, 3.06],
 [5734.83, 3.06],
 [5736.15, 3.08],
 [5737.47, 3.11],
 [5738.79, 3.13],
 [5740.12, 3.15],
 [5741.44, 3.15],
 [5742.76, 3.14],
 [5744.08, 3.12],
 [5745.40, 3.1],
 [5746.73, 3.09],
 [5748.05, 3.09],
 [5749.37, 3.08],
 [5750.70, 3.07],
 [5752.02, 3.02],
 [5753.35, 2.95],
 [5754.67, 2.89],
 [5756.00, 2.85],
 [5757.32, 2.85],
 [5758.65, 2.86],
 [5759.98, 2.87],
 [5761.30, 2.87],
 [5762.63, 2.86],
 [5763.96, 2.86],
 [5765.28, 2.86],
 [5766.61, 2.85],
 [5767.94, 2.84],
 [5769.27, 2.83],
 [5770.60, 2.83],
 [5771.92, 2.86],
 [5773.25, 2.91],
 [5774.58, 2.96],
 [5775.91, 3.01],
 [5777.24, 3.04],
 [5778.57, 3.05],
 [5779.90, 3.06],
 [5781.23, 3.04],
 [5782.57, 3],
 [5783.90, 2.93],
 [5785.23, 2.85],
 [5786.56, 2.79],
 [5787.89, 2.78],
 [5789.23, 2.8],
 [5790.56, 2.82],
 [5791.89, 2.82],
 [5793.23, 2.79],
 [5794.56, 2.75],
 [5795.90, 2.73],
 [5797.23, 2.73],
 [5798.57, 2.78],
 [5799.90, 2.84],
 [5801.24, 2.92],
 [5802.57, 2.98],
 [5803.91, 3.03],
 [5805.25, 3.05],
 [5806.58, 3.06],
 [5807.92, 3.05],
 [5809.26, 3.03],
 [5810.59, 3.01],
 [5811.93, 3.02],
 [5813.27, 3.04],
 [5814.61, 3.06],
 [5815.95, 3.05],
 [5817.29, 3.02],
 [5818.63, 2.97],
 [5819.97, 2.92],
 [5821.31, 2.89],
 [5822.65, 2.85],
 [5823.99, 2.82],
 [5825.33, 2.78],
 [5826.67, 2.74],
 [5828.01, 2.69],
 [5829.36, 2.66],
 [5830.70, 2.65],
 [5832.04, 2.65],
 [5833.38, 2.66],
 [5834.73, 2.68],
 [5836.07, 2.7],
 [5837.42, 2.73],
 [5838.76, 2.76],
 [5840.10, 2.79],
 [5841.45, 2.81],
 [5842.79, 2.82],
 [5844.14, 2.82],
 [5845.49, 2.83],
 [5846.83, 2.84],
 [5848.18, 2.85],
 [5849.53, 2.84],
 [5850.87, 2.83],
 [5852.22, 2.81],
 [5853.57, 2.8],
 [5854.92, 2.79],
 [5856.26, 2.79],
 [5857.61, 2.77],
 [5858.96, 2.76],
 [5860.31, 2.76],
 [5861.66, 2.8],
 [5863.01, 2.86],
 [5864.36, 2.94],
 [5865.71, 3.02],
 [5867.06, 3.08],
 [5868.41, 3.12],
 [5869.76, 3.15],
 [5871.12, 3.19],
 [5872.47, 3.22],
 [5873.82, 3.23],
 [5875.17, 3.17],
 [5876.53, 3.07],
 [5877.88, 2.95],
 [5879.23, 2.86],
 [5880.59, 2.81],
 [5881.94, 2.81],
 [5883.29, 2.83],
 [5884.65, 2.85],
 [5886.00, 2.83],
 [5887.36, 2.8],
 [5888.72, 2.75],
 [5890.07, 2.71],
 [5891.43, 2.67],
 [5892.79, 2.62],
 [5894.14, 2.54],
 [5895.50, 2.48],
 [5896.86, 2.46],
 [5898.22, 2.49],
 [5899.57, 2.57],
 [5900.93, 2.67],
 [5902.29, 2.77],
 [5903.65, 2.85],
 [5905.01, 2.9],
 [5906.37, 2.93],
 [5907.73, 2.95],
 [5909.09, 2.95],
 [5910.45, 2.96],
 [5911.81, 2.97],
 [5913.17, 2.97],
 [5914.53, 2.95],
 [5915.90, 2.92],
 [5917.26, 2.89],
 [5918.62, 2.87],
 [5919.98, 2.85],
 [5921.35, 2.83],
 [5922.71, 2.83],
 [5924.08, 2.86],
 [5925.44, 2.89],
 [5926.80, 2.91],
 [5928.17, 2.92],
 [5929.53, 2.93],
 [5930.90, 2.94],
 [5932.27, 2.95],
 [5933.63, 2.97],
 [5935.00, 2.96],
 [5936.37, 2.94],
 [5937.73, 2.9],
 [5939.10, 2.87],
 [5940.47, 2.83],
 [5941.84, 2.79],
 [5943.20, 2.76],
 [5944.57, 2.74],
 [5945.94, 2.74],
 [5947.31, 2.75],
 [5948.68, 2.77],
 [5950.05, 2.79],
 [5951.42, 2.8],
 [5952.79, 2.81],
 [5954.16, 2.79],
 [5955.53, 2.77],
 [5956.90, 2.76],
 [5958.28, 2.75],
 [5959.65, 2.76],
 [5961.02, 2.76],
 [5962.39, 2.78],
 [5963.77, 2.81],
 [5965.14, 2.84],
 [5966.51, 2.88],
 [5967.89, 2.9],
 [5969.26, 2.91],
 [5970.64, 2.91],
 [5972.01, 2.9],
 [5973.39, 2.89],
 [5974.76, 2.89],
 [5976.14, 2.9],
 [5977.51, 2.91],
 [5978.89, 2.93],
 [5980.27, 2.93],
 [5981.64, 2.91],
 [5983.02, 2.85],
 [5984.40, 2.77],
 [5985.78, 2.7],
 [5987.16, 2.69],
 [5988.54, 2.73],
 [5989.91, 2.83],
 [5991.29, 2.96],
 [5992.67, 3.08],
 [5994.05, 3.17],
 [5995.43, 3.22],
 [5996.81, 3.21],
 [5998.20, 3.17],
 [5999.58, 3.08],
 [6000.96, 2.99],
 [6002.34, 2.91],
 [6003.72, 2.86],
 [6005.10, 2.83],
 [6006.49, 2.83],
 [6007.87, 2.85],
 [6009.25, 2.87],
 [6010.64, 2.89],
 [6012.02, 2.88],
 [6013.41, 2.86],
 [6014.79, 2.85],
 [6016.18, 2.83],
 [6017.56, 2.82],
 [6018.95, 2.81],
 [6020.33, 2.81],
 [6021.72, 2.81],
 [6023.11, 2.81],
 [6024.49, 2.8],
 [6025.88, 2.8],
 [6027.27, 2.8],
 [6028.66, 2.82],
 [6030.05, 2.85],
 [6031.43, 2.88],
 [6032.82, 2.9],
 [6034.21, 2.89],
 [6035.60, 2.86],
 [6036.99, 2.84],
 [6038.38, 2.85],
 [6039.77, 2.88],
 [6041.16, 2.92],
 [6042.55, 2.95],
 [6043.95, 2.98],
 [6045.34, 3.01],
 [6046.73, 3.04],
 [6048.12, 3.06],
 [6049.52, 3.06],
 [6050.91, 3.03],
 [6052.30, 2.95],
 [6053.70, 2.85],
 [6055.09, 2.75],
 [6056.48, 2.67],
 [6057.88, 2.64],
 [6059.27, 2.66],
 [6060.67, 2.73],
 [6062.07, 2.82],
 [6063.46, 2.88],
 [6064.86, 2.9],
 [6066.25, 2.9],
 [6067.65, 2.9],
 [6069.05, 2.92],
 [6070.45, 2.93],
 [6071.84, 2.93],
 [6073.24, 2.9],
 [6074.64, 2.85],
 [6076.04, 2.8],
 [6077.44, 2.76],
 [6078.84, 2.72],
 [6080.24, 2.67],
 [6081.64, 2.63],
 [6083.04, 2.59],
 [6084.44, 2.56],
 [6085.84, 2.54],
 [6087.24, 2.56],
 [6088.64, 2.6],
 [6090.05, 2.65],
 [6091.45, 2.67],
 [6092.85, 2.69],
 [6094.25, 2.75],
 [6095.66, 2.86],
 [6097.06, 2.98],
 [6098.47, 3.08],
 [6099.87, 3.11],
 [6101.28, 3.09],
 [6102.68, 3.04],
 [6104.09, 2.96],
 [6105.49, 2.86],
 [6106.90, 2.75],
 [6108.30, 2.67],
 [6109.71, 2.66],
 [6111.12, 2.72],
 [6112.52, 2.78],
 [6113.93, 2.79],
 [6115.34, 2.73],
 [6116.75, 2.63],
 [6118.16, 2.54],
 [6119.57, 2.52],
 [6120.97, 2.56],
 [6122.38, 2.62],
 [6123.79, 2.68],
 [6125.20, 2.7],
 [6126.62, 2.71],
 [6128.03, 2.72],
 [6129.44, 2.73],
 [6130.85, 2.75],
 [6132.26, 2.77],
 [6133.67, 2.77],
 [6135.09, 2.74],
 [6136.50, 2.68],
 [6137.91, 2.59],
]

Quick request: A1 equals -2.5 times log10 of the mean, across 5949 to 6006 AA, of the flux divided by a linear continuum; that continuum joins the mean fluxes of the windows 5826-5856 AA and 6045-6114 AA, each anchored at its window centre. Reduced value -0.035 mag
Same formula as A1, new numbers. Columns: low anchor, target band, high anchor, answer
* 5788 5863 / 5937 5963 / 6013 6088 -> 0.02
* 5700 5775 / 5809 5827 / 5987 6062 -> 0.00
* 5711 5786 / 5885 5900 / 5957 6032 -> 0.12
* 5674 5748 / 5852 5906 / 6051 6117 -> 0.02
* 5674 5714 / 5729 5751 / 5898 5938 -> -0.10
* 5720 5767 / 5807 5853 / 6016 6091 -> 0.06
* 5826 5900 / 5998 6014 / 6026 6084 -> -0.03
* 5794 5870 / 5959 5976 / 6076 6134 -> -0.02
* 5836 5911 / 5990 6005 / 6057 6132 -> -0.09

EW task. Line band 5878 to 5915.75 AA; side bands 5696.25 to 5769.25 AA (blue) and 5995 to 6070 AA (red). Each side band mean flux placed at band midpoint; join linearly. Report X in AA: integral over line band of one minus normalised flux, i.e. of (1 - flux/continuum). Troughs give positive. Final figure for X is 1.9 AA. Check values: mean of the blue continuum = 2.98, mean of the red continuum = 2.89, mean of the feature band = 2.78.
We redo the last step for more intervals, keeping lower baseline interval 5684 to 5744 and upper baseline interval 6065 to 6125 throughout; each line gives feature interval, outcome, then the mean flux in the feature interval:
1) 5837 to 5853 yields 0.5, 2.81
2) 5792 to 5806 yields 0.3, 2.86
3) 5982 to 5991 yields 0.2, 2.78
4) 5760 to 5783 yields 0.1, 2.92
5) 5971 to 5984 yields -0.3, 2.9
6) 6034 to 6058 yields -1.0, 2.91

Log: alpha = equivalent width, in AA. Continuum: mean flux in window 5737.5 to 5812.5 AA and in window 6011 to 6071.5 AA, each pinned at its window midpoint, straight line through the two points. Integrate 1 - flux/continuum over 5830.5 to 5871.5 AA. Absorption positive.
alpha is 1.2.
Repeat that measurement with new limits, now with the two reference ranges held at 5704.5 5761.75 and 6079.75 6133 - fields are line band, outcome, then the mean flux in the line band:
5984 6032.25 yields -1.3 AA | 2.89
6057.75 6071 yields -0.3 AA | 2.83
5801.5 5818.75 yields -0.3 AA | 3.03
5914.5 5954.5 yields 0.2 AA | 2.86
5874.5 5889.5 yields 0.2 AA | 2.88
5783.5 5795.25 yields 0.7 AA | 2.81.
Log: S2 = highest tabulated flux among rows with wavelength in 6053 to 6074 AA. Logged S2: 2.93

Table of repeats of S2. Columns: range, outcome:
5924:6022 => 3.22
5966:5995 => 3.17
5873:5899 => 3.23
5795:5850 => 3.06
